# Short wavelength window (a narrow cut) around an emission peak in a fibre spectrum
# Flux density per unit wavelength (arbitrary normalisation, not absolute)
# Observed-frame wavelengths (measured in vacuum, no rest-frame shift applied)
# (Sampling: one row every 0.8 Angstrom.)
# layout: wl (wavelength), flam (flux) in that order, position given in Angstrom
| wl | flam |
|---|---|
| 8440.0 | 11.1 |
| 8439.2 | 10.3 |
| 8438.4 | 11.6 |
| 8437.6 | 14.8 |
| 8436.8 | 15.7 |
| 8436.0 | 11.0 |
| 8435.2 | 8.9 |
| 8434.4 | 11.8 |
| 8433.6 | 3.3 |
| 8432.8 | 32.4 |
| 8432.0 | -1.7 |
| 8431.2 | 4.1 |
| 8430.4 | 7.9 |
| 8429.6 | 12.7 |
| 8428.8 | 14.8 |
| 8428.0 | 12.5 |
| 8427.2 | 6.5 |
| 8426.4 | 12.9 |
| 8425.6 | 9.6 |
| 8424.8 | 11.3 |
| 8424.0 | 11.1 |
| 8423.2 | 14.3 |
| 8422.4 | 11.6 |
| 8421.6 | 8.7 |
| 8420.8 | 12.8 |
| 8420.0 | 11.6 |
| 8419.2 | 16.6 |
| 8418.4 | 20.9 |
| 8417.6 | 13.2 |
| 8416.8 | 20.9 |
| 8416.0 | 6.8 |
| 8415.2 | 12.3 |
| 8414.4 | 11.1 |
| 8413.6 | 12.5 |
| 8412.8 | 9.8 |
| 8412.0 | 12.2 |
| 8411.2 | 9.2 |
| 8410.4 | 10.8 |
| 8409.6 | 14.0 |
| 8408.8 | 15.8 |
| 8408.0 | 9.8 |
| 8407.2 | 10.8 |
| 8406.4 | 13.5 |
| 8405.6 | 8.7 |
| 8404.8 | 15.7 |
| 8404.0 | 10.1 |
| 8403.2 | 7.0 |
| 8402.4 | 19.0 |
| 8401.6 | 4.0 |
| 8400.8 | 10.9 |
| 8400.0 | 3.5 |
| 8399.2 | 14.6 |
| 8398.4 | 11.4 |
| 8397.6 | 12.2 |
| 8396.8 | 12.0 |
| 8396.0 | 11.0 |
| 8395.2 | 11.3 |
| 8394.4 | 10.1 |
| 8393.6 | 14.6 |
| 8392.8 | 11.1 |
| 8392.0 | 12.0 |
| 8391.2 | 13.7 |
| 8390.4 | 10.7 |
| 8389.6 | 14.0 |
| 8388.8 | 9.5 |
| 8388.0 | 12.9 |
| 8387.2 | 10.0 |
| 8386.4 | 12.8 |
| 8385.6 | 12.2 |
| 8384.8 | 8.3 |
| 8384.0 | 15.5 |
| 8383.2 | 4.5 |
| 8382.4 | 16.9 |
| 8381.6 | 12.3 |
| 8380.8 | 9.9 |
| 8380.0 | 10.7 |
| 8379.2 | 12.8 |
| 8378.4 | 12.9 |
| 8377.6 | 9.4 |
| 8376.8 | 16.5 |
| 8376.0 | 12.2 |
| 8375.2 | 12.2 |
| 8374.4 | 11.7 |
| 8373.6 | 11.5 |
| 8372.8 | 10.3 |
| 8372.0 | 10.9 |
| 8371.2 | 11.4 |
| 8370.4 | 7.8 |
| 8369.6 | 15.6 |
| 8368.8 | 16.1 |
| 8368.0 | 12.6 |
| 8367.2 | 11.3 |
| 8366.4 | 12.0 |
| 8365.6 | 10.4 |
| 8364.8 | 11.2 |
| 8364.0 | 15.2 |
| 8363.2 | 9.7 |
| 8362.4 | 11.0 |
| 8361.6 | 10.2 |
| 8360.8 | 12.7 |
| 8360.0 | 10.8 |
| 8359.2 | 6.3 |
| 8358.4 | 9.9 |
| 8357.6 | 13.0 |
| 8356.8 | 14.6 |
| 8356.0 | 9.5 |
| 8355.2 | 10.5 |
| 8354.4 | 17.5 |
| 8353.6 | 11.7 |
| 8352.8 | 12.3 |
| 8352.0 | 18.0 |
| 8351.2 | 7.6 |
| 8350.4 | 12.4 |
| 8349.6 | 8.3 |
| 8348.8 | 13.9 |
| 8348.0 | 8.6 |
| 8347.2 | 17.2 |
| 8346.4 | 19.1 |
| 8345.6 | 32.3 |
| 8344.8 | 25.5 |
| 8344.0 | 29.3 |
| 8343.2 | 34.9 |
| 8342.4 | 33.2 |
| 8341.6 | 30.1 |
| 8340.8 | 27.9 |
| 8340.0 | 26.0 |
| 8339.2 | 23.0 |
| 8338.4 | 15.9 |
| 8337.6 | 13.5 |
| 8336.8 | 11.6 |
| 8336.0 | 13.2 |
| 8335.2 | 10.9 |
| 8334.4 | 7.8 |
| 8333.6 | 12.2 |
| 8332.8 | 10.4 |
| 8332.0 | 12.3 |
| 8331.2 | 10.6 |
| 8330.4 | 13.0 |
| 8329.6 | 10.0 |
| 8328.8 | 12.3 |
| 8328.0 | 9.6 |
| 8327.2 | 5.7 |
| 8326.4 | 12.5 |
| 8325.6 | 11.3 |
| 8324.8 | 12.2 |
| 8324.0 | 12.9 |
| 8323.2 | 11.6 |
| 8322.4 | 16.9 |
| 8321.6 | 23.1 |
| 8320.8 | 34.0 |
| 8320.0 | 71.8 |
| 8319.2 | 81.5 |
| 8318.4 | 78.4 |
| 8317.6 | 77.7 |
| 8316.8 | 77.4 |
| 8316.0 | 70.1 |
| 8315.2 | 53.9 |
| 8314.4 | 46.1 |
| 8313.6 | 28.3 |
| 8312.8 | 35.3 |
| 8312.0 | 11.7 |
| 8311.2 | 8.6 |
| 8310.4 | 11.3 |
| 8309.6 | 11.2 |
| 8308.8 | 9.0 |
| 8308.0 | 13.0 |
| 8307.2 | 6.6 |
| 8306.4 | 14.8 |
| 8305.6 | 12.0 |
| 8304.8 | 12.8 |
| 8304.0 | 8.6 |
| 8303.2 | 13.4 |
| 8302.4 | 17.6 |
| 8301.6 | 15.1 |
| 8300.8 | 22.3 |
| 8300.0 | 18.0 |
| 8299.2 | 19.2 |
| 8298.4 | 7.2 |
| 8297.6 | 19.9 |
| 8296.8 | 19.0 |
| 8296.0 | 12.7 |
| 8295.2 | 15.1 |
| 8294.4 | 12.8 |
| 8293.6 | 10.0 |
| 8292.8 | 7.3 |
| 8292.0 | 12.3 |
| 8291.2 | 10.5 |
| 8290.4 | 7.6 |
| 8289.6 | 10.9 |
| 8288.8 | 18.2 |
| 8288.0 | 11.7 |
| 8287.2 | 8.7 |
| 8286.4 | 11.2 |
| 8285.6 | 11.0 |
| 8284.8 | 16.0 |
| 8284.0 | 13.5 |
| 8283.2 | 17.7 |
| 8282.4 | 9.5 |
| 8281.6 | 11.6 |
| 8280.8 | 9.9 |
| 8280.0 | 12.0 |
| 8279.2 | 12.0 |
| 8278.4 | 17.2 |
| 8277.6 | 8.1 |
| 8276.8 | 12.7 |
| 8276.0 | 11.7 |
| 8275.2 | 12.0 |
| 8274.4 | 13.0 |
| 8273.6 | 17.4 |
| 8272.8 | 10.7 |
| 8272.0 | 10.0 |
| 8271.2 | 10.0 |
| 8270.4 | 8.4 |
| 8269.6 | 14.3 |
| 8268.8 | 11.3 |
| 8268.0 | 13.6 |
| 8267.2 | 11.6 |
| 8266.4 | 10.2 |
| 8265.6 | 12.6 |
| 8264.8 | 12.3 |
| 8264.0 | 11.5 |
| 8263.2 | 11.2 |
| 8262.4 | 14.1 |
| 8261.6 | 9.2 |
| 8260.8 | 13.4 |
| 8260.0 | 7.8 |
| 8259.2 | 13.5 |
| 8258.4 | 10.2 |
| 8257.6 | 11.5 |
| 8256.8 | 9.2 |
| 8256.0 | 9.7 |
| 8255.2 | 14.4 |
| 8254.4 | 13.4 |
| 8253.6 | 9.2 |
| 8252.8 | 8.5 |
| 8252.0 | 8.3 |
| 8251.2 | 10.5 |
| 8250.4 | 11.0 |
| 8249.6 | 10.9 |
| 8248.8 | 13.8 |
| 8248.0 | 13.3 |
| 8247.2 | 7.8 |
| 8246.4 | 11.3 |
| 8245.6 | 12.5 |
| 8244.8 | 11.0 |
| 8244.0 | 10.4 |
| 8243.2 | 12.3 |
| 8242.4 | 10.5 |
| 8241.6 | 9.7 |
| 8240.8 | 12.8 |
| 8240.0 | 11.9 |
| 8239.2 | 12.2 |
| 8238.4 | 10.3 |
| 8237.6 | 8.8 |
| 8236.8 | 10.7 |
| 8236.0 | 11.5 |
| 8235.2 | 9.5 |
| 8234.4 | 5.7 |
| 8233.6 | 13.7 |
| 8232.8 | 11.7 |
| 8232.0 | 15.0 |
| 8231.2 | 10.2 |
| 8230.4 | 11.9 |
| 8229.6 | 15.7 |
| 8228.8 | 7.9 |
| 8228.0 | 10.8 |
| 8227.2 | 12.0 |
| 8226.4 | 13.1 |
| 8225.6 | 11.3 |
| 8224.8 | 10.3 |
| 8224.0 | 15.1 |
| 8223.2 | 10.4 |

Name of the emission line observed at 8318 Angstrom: Halpha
